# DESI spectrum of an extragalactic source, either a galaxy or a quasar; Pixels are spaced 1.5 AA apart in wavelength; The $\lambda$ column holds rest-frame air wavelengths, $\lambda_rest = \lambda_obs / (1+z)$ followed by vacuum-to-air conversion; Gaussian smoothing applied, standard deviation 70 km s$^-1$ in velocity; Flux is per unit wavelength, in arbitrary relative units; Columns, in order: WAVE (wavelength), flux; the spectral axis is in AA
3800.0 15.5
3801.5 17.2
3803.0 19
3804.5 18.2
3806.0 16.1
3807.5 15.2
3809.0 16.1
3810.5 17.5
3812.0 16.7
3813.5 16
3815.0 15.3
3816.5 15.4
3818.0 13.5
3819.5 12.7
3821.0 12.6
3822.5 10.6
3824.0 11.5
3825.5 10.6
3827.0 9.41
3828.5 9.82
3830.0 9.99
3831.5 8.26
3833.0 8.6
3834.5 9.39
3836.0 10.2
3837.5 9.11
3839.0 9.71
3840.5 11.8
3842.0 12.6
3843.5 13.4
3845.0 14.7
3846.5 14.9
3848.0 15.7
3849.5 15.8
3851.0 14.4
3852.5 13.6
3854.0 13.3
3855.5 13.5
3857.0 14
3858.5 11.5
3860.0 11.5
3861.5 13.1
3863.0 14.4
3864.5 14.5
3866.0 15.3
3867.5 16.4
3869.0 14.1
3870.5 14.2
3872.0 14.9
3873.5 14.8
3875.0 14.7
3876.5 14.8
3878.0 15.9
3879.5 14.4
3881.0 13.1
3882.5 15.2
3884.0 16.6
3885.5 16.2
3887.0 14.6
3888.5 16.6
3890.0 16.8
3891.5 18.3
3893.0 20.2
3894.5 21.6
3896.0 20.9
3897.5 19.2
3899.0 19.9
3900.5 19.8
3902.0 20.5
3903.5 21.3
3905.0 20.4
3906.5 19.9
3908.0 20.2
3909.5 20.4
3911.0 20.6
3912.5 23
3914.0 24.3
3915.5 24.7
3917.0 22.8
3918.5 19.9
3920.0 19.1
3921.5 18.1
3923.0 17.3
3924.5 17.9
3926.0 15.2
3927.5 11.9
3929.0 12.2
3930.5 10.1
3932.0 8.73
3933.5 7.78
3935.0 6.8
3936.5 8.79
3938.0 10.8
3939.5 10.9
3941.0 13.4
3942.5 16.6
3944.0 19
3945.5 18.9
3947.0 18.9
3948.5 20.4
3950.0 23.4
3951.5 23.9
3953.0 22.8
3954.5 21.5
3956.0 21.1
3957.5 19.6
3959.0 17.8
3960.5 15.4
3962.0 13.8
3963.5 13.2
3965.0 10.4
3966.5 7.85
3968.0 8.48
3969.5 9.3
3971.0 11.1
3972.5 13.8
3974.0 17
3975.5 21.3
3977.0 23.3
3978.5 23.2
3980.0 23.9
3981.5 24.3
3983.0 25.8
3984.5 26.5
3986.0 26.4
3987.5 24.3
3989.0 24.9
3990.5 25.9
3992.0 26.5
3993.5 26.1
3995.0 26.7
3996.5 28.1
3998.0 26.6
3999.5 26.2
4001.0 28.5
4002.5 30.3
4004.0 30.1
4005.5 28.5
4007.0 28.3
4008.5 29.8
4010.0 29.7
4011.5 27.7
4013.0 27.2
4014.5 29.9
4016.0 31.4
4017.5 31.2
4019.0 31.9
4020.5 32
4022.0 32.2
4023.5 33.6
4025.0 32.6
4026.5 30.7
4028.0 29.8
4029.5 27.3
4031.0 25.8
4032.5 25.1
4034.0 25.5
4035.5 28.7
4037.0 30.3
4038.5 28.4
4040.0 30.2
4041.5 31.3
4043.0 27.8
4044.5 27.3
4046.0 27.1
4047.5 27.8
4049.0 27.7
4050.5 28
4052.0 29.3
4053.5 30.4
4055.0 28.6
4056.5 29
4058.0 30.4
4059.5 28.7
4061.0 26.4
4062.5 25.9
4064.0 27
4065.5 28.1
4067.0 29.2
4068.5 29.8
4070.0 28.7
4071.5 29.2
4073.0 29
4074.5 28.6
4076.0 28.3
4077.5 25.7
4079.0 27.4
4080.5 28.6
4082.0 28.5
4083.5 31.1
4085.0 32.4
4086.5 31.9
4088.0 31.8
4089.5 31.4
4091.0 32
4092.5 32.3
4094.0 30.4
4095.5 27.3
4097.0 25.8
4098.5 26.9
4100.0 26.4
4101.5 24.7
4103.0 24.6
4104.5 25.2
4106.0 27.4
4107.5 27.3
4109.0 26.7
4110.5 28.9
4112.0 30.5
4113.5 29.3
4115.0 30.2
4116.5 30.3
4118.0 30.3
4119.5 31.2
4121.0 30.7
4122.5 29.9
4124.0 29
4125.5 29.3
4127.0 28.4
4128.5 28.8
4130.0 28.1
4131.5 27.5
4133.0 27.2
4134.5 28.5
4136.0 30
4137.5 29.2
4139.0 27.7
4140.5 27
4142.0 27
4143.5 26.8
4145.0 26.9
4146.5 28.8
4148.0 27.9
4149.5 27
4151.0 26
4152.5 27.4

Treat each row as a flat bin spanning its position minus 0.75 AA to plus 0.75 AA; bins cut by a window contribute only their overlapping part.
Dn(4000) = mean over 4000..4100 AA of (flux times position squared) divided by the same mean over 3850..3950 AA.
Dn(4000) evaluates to 1.92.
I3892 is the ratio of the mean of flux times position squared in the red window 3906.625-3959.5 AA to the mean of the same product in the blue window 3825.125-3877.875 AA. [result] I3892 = 1.4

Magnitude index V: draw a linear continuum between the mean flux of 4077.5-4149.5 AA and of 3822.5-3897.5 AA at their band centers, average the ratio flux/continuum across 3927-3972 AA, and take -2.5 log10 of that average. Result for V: 0.30 mag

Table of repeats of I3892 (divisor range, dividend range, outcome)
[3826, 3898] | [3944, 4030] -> 1.81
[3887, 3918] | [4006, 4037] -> 1.53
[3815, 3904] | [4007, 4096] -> 2.25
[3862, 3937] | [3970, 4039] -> 1.69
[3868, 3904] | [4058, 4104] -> 1.86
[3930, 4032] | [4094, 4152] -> 1.36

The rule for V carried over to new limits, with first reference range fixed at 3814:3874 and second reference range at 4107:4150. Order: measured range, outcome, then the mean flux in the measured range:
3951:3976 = 0.23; 15.6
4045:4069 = -0.15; 28.3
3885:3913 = -0.23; 19.5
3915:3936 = 0.15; 15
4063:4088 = -0.13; 29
